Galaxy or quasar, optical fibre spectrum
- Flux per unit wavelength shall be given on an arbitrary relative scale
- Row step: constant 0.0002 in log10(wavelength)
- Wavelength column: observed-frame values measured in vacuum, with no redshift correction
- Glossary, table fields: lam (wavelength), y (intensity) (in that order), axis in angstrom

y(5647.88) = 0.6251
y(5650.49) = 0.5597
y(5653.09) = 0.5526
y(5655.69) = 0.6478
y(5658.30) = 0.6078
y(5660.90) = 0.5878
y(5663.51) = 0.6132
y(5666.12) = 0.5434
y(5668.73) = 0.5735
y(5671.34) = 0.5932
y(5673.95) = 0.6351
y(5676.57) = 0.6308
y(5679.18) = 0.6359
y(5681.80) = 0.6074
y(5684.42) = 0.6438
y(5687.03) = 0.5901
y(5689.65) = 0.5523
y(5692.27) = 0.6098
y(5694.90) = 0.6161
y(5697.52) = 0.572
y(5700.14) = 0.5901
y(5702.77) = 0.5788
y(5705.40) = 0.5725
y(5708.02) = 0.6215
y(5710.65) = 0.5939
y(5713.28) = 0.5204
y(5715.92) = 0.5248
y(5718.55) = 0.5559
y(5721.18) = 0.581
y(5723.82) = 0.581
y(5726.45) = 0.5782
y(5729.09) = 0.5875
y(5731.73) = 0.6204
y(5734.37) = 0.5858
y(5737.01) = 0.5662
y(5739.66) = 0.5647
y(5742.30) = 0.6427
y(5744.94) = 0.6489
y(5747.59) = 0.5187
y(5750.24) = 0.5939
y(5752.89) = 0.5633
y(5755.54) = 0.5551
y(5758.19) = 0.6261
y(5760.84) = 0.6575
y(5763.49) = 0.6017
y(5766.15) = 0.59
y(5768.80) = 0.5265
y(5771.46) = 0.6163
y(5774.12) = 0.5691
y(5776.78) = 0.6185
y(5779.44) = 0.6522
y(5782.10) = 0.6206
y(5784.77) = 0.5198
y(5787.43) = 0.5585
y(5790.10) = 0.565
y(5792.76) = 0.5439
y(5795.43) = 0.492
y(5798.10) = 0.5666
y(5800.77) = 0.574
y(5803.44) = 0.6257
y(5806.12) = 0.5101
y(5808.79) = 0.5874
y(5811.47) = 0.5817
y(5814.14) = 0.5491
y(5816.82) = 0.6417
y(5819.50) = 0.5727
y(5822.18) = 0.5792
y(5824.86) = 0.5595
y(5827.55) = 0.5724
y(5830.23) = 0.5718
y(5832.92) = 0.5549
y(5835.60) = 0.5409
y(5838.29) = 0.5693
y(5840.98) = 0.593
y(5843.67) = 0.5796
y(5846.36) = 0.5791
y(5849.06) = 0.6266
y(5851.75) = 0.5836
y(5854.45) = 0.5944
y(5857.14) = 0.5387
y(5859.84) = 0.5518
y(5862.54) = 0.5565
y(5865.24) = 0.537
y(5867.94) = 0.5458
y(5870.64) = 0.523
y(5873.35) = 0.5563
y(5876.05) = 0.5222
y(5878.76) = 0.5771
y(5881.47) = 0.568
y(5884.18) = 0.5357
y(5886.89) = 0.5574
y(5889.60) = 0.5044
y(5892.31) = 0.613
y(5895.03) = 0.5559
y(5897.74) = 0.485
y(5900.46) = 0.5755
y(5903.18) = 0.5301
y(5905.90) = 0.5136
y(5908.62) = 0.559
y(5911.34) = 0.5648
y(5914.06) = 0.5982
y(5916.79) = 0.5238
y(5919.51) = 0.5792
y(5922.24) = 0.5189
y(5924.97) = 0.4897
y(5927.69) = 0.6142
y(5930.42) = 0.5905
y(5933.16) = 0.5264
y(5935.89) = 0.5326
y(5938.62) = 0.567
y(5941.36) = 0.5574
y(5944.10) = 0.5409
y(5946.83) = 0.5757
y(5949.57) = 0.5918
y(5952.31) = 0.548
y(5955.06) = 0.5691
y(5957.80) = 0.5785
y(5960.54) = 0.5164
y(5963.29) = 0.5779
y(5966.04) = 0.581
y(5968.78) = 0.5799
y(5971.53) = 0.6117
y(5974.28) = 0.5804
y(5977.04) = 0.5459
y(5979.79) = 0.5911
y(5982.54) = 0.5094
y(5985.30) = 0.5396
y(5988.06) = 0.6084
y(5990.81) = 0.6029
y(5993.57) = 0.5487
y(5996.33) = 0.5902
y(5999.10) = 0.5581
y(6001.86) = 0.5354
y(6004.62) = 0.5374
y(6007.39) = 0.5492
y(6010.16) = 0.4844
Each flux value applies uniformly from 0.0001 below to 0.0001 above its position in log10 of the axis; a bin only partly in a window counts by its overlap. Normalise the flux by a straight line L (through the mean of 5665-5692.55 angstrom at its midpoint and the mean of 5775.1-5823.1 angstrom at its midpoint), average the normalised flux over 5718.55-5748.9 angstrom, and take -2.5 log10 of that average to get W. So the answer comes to 0.00 mag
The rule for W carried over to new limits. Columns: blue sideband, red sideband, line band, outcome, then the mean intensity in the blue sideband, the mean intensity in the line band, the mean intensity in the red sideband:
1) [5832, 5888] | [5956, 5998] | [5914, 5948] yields 0.027 mag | 0.562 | 0.553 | 0.571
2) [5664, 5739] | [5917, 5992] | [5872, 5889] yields 0.038 mag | 0.588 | 0.551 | 0.563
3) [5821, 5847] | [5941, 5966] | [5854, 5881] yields 0.036 mag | 0.57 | 0.549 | 0.563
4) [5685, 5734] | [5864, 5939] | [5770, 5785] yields -0.064 mag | 0.581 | 0.604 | 0.549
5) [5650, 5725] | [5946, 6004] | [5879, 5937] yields 0.045 mag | 0.59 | 0.55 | 0.568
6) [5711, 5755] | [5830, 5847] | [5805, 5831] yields -0.004 mag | 0.577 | 0.573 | 0.569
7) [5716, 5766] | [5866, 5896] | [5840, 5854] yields -0.061 mag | 0.589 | 0.592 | 0.55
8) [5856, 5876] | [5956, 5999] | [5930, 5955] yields 0.007 mag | 0.543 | 0.558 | 0.57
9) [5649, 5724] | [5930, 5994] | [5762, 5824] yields 0.006 mag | 0.59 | 0.577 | 0.565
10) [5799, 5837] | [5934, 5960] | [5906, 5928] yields 0.024 mag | 0.573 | 0.551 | 0.56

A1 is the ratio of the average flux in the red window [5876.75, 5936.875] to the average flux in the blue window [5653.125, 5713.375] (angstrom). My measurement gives 0.92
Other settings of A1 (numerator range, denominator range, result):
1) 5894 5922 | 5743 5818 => 0.94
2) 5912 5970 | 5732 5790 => 0.95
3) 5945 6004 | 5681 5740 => 0.97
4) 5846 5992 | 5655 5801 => 0.95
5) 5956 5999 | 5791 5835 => 1.01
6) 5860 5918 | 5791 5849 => 0.96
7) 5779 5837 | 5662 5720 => 0.96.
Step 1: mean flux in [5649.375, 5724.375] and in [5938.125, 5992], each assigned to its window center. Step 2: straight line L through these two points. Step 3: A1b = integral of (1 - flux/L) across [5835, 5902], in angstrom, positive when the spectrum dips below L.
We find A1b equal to 2.0 angstrom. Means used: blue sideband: 0.59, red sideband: 0.569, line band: 0.559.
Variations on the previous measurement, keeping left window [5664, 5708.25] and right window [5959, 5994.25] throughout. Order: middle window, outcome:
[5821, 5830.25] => 0.2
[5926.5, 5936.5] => 0.1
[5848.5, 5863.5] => 0.2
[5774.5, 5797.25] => 0.7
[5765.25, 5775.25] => 0.2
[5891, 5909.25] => 0.9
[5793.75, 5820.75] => 0.7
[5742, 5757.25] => 0.2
